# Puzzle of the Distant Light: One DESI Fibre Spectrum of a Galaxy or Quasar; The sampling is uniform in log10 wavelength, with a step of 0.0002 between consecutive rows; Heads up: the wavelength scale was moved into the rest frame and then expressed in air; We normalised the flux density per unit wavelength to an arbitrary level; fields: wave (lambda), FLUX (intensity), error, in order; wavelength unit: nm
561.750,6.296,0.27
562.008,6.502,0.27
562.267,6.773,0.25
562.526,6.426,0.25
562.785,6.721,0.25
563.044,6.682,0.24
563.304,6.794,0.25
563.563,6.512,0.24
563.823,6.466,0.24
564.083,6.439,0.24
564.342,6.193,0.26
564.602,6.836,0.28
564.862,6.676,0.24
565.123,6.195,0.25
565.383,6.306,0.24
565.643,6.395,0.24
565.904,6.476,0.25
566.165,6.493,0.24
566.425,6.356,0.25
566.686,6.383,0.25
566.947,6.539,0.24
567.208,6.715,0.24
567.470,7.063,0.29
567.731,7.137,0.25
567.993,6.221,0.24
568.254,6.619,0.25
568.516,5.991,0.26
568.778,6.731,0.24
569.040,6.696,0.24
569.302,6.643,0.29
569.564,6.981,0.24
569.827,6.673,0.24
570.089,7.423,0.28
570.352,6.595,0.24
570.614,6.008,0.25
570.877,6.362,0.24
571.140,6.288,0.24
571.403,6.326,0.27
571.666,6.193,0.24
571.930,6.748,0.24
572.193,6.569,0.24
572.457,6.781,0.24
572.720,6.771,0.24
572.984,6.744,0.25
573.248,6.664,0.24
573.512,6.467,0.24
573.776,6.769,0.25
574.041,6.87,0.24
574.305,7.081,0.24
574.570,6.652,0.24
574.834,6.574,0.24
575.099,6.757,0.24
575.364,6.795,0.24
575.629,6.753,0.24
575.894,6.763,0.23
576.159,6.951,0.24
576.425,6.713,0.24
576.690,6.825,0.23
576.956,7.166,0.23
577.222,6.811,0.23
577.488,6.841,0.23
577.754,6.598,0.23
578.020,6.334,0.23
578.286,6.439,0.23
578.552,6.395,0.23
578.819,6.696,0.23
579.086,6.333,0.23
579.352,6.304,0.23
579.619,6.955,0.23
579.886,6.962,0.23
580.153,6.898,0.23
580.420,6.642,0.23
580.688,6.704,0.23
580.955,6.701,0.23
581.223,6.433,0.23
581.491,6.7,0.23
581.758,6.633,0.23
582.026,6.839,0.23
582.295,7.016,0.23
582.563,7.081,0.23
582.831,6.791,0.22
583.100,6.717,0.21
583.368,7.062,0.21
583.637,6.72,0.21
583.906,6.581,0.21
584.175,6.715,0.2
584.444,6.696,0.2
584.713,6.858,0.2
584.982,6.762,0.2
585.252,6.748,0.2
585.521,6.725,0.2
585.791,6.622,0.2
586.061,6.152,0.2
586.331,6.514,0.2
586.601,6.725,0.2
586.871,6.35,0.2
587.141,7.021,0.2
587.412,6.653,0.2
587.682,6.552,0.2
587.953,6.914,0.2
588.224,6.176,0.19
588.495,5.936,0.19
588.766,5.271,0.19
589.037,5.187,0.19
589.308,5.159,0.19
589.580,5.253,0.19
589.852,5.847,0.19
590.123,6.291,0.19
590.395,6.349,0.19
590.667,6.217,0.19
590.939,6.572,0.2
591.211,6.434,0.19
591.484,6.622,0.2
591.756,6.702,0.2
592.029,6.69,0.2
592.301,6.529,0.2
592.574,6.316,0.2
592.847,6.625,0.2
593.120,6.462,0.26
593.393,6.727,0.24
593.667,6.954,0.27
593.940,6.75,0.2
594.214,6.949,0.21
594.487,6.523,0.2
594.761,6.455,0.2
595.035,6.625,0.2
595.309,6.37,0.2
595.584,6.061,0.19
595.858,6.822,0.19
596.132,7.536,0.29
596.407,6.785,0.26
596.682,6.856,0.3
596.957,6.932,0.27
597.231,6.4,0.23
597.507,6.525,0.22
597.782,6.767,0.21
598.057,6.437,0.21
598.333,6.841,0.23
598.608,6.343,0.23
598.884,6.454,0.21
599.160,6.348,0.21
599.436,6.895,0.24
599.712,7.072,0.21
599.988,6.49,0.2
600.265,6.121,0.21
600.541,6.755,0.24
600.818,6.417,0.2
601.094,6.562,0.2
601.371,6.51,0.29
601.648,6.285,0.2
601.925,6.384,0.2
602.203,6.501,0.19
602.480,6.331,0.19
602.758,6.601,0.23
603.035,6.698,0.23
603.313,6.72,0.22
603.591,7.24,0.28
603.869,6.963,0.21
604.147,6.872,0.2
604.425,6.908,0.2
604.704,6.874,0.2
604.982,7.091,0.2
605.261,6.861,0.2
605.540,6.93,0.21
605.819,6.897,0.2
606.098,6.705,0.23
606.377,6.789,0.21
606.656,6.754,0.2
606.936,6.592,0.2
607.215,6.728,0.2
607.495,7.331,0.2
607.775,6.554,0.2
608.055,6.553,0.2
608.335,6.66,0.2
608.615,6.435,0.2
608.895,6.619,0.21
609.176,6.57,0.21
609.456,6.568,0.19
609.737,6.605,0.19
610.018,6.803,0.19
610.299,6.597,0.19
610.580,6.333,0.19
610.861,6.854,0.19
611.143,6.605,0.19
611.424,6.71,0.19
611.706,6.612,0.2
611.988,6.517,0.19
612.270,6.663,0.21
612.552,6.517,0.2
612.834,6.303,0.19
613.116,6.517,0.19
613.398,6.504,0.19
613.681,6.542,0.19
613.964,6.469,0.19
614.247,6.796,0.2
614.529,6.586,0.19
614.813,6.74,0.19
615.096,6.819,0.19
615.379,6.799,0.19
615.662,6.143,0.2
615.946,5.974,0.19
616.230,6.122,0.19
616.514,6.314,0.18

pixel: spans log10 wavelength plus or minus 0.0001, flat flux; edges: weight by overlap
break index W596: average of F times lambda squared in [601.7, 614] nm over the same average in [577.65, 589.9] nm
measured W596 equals 1.11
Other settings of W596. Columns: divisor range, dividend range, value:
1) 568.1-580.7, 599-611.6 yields 1.11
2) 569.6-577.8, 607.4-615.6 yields 1.12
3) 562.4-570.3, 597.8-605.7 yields 1.14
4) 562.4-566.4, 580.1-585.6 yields 1.11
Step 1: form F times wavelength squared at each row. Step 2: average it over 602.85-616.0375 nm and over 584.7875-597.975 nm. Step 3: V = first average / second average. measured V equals 1.10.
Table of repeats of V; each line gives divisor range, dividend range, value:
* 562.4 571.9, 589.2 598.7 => 1.09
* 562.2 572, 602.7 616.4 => 1.17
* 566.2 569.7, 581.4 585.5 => 1.08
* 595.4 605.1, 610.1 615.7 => 1.03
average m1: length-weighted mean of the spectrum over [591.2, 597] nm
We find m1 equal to 6.67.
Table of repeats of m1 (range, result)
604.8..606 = 6.93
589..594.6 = 6.36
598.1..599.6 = 6.58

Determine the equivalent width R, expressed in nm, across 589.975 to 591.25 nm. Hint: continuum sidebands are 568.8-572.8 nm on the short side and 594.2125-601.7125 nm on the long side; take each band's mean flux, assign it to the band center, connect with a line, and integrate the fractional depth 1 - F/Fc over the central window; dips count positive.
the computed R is 0.05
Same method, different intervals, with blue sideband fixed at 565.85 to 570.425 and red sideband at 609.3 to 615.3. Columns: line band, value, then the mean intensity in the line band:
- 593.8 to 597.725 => -0.04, 6.69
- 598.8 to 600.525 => 0.01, 6.58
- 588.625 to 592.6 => 0.32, 6.09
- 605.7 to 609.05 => -0.05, 6.72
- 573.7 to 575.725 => -0.04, 6.78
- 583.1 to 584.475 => -0.02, 6.76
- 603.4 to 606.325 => -0.14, 6.93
